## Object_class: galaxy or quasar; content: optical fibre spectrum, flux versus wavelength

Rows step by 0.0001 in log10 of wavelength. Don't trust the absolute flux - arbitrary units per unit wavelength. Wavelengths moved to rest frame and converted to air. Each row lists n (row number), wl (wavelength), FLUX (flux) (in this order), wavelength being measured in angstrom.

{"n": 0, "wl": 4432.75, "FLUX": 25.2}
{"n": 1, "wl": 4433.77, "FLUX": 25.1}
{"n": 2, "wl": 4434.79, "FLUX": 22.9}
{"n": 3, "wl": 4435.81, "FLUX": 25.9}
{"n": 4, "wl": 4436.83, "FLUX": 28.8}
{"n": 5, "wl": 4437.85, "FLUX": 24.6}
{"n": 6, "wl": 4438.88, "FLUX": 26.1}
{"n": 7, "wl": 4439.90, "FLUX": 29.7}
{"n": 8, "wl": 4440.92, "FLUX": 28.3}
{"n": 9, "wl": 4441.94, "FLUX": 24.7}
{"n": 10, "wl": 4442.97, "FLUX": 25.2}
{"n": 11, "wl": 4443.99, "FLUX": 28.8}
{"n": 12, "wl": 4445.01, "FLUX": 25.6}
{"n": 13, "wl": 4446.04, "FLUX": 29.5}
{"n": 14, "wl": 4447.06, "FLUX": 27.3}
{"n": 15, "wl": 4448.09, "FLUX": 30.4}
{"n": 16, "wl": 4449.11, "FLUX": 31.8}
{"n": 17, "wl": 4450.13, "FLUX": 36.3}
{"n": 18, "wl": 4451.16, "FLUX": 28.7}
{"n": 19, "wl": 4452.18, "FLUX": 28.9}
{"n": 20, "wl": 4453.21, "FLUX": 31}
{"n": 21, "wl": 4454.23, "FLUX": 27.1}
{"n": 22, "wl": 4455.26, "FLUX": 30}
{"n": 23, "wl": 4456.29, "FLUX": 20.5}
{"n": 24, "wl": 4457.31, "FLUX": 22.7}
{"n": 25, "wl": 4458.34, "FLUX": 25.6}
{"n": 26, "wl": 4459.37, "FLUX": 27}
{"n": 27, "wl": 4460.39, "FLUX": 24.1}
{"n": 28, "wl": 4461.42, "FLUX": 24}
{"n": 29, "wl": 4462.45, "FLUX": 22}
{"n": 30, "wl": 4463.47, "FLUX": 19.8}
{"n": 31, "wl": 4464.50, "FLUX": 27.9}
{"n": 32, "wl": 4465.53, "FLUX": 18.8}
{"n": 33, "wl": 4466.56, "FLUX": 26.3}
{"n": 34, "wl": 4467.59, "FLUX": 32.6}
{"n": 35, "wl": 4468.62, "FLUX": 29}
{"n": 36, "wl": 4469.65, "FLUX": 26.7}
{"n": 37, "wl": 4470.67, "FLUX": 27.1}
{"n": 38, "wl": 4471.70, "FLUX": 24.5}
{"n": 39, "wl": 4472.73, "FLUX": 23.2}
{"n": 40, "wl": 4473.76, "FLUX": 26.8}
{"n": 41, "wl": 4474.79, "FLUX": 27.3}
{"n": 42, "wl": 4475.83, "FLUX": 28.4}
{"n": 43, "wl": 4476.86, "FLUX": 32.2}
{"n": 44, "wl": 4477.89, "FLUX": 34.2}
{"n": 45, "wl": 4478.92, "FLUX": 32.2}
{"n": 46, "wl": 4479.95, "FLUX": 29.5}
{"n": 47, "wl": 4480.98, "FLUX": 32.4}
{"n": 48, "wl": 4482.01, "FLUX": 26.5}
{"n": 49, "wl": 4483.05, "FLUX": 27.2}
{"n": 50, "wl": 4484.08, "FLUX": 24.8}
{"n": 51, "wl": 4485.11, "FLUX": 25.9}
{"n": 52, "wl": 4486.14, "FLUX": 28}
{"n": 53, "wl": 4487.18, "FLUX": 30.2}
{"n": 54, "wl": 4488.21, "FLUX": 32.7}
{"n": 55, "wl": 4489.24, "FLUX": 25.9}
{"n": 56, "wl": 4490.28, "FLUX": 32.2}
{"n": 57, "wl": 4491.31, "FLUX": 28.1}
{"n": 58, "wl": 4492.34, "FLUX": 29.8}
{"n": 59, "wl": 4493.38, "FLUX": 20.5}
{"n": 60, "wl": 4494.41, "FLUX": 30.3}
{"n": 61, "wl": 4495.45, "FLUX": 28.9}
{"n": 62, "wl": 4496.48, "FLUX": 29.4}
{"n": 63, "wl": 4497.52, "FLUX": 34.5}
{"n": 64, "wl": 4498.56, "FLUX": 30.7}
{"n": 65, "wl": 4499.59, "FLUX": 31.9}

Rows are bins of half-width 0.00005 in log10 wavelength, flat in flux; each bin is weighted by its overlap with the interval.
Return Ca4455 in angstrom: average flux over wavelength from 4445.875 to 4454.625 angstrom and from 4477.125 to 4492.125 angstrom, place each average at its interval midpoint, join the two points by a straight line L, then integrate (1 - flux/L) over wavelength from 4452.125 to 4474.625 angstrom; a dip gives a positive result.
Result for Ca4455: 3.2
